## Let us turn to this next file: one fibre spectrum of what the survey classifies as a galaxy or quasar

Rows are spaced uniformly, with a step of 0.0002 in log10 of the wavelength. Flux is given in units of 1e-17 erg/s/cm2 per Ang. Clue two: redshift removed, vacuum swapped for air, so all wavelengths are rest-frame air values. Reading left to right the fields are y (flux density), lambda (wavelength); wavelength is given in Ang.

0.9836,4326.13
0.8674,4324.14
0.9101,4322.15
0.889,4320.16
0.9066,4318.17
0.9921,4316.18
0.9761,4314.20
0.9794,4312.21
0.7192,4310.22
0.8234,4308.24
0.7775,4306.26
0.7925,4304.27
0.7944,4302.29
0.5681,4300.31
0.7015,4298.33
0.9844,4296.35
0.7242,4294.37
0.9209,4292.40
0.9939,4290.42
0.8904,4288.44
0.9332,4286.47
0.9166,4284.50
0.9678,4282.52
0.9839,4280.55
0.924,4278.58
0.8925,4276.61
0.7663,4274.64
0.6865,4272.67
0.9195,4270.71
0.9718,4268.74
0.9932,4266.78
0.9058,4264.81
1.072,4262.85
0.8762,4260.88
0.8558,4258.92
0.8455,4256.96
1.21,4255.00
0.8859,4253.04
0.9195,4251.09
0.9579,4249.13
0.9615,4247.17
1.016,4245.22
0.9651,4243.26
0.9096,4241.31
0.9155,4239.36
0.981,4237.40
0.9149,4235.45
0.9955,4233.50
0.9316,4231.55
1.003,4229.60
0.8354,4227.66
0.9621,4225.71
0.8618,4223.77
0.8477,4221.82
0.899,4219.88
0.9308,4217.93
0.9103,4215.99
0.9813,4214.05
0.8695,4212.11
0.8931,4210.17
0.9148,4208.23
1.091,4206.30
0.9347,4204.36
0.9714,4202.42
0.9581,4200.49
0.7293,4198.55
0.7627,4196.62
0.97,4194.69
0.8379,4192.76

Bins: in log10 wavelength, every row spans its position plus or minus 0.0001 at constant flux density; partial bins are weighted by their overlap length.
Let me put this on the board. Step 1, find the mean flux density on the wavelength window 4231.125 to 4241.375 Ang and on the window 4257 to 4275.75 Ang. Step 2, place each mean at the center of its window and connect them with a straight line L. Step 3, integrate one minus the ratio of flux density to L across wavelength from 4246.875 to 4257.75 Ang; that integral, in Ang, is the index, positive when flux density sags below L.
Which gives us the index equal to -0.6 Ang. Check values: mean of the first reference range 0.944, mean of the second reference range 0.892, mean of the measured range 0.966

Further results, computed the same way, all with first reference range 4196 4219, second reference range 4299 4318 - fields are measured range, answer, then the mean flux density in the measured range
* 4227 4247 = -1.4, 0.949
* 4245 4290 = -3.4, 0.928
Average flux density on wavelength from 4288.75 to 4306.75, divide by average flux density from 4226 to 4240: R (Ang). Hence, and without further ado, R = 0.9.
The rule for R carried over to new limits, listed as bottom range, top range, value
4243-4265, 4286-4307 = 0.86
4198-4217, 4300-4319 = 0.91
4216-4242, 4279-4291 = 1.03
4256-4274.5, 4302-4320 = 0.97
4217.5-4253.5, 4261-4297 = 0.98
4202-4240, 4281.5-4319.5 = 0.92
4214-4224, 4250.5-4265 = 1.05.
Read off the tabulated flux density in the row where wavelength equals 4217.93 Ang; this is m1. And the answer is 0.9308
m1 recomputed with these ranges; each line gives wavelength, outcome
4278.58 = 0.924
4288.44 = 0.8904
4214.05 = 0.9813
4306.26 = 0.7775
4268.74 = 0.9718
